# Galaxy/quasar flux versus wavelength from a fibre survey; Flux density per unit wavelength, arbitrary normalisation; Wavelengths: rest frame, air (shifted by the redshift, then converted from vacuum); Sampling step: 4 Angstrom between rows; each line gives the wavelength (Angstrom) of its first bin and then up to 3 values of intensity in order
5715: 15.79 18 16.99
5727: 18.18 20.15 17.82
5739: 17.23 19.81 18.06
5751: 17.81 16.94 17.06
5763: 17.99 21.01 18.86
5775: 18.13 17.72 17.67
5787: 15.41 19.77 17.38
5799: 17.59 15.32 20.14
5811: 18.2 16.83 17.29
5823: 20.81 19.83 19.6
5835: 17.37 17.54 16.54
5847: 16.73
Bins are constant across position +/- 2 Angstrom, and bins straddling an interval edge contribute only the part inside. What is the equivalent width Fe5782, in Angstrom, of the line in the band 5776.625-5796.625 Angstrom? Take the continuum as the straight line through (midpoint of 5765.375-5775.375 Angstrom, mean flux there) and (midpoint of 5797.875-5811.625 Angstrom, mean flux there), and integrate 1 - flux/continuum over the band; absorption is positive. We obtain 1.1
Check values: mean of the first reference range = 19.5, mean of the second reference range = 17.8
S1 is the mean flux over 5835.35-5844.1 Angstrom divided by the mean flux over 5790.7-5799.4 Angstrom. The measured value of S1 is 0.95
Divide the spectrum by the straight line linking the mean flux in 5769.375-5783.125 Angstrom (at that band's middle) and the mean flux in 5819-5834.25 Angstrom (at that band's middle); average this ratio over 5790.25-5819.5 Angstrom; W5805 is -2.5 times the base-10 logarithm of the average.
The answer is 0.07 mag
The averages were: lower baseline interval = 18.1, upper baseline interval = 19.5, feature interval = 17.8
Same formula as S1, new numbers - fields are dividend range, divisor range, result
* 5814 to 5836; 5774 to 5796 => 1.06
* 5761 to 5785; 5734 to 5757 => 1.03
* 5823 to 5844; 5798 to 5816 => 1.05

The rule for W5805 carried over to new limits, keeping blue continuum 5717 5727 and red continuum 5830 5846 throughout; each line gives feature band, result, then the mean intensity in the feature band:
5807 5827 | -0.062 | 18.6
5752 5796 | -0.024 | 18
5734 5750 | -0.037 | 18.2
